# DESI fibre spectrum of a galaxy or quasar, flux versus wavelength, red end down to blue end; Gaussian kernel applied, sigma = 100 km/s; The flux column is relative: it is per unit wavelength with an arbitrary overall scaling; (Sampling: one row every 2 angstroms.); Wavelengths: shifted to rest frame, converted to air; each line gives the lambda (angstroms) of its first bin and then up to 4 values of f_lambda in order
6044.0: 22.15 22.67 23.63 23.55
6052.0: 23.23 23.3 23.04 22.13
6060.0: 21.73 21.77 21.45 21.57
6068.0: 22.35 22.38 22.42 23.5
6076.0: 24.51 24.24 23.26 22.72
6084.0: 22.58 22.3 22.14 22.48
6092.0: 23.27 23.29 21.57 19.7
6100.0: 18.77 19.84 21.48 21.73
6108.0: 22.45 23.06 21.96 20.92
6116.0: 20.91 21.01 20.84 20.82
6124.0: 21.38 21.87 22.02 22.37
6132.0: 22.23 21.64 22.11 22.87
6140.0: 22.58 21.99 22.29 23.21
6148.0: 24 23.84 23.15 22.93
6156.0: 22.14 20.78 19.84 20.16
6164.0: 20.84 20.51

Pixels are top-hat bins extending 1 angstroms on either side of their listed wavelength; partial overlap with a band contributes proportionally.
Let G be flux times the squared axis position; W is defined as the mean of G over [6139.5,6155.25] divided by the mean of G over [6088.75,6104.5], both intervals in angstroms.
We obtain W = 1.10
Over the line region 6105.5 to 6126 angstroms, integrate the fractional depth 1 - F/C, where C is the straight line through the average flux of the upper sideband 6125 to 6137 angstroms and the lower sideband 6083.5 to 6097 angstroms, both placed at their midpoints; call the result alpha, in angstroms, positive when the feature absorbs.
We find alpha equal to 0.6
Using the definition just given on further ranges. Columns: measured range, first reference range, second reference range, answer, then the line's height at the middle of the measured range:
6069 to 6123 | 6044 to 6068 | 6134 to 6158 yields 1.4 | 22.6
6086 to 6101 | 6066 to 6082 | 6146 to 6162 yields 0.8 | 22.9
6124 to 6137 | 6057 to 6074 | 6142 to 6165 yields 0.1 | 22.1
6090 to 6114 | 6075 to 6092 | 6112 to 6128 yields 0.6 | 22.1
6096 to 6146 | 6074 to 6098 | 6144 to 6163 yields 2.1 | 22.5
